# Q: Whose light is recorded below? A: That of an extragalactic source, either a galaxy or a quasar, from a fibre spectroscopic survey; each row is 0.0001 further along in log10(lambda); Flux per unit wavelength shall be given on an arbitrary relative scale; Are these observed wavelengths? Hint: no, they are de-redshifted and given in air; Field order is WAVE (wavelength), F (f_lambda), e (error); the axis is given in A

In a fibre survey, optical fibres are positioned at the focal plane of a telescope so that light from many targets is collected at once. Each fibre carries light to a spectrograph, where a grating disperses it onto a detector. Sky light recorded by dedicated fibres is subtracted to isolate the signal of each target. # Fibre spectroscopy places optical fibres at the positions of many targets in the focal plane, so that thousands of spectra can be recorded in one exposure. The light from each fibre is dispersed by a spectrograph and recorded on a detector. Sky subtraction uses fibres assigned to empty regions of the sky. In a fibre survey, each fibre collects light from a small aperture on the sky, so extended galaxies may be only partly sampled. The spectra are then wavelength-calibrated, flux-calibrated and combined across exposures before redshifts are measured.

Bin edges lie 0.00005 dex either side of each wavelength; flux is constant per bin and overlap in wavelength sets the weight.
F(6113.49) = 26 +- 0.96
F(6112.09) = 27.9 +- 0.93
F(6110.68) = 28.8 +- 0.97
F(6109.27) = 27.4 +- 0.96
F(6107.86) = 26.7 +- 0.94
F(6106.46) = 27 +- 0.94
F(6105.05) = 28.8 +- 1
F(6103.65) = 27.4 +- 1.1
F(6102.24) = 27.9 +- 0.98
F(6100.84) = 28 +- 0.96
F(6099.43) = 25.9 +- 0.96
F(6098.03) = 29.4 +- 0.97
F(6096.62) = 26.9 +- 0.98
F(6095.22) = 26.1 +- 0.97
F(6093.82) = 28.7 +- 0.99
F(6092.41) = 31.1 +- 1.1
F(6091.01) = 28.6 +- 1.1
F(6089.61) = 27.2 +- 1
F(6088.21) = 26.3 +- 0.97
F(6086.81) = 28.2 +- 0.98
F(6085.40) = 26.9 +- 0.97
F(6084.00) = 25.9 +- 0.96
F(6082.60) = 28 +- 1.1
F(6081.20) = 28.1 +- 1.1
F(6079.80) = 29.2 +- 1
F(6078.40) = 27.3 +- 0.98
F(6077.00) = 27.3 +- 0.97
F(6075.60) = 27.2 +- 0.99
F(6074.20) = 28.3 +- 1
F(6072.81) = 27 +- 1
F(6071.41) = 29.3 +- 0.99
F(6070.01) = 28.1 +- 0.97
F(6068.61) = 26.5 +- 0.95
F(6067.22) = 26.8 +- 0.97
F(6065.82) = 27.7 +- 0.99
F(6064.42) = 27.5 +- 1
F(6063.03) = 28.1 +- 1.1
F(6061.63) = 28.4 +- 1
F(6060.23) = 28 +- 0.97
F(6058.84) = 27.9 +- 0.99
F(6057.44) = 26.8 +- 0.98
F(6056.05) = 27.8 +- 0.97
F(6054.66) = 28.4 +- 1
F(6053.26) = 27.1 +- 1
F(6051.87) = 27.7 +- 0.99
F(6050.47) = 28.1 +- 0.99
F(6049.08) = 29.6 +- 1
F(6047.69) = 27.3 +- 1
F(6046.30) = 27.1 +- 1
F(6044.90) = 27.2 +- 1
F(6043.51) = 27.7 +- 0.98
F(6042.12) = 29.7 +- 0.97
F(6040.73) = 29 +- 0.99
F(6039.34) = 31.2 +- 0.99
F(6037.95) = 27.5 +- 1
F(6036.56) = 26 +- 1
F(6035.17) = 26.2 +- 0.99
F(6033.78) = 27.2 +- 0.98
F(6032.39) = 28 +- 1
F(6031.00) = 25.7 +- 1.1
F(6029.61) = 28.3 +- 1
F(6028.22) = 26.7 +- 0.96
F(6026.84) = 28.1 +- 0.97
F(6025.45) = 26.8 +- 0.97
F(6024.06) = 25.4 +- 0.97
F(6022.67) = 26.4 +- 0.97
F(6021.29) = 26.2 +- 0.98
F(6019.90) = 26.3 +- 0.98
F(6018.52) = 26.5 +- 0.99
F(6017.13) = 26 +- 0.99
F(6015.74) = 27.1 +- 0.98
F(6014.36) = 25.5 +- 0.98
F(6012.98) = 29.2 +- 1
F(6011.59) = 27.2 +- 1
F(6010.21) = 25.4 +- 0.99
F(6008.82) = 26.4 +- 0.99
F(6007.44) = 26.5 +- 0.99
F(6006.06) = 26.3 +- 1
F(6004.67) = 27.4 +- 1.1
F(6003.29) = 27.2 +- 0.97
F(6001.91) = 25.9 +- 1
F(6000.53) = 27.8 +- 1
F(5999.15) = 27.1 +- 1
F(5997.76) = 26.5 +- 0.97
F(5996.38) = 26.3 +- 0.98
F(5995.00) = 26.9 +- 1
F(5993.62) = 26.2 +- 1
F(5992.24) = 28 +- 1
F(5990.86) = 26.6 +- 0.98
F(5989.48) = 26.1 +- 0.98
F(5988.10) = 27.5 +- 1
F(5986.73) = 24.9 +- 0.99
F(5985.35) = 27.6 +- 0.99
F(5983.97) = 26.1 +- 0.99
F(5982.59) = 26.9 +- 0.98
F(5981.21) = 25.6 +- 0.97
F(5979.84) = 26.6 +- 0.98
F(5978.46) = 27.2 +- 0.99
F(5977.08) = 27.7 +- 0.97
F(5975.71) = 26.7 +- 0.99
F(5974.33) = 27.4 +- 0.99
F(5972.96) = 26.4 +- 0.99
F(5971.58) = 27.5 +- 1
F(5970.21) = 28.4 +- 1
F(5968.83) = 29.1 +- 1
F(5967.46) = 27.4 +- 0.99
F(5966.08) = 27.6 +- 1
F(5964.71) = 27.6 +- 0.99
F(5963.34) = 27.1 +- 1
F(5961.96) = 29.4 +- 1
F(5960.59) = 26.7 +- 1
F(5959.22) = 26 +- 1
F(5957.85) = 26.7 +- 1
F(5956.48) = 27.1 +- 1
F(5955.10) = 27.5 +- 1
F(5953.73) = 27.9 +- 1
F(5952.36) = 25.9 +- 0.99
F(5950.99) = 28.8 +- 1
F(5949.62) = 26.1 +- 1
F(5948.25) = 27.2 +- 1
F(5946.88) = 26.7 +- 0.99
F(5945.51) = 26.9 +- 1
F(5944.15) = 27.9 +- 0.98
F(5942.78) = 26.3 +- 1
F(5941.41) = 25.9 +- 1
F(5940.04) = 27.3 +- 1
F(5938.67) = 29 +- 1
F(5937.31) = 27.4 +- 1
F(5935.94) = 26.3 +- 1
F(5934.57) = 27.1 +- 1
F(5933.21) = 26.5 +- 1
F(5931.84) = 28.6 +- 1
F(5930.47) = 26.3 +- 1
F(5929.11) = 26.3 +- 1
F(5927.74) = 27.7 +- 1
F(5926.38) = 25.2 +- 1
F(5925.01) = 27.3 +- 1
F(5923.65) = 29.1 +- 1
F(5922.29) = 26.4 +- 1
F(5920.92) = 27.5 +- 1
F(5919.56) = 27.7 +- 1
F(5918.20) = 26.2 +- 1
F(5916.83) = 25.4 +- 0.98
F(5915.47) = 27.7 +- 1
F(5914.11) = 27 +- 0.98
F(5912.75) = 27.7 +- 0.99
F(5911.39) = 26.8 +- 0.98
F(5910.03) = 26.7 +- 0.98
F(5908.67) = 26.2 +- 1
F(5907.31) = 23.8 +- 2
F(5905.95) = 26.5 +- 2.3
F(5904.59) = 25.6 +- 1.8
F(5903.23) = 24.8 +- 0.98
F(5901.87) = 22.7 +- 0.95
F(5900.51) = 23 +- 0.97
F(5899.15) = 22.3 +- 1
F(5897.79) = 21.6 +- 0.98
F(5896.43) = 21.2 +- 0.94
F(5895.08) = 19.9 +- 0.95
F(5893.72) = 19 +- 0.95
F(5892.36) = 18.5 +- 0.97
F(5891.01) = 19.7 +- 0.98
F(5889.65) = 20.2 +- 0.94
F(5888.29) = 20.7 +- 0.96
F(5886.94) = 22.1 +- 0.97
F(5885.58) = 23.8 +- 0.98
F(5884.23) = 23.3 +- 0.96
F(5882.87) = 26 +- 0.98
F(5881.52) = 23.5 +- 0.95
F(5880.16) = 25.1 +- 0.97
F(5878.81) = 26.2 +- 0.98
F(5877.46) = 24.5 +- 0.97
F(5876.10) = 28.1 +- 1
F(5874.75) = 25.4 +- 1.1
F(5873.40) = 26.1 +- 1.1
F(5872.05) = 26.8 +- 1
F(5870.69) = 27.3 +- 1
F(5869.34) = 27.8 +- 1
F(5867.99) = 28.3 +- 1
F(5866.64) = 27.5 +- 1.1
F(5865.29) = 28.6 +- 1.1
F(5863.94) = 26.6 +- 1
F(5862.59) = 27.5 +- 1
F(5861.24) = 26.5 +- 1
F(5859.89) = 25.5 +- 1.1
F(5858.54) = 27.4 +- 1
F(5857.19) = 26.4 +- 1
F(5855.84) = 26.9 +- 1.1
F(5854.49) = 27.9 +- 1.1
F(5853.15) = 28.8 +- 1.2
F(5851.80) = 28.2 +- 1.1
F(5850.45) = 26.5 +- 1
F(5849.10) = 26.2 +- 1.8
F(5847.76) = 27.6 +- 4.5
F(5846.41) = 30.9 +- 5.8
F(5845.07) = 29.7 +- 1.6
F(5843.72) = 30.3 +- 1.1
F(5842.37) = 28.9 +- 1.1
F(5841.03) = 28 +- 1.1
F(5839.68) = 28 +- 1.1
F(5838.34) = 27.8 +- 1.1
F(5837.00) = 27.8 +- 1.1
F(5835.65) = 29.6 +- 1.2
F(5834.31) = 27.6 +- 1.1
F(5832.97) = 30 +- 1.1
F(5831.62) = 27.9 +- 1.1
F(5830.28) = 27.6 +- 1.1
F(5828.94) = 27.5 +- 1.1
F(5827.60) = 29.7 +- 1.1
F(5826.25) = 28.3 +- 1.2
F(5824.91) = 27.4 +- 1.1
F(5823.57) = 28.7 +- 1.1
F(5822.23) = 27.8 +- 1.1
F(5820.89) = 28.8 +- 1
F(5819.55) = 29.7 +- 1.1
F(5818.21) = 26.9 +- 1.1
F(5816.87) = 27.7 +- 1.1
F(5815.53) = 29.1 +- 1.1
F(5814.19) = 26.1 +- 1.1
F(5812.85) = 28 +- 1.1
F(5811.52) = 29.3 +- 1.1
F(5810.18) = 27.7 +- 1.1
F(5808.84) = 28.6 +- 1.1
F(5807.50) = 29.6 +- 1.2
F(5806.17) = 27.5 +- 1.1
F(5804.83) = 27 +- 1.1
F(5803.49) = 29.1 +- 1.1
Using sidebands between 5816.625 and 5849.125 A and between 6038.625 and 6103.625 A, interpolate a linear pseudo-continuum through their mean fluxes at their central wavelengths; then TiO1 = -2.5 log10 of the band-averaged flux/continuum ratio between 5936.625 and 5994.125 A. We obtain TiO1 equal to 0.04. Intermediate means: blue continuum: 28.5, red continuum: 27.9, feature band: 27.1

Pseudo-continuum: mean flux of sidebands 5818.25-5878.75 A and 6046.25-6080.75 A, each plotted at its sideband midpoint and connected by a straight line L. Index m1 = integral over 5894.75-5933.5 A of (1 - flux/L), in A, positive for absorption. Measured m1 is 2.94 A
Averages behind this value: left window 27.8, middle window 25.7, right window 27.8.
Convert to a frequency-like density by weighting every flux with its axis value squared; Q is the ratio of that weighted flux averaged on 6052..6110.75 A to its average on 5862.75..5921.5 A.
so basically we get 1.19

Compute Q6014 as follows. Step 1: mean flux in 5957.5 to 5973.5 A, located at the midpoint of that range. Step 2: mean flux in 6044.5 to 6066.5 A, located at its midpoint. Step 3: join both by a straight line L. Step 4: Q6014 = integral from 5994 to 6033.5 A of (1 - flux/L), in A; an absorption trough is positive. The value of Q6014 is 1.30 A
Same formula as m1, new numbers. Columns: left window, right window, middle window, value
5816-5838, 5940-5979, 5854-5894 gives 4.0 A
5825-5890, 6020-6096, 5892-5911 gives 2.8 A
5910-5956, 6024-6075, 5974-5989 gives 0.3 A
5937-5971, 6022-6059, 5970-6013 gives 1.0 A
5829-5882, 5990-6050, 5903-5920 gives 0.6 A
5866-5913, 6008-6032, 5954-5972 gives -1.4 A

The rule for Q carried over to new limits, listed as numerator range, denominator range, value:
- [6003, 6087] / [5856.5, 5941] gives 1.13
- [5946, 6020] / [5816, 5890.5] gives 1.04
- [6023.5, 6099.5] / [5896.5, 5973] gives 1.08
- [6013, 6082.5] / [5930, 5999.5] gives 1.05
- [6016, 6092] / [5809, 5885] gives 1.07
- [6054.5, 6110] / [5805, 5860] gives 1.07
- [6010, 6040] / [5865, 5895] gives 1.16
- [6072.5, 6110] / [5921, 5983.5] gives 1.07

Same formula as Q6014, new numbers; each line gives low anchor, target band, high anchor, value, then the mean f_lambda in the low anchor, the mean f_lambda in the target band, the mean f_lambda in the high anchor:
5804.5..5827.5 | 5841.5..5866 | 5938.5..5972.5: 0.1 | 28.2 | 27.8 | 27.3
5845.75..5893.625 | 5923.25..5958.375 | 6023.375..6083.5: -0.8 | 25.7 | 27.1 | 27.7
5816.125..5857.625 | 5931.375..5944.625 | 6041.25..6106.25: 0.4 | 28.2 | 27.2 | 27.8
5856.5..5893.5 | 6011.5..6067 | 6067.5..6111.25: -0.7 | 25.1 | 27.5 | 27.7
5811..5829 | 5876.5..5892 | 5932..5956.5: 2.5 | 28.2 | 23.2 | 27.1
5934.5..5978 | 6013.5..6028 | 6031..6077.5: 0.6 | 27.3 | 26.5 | 27.8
